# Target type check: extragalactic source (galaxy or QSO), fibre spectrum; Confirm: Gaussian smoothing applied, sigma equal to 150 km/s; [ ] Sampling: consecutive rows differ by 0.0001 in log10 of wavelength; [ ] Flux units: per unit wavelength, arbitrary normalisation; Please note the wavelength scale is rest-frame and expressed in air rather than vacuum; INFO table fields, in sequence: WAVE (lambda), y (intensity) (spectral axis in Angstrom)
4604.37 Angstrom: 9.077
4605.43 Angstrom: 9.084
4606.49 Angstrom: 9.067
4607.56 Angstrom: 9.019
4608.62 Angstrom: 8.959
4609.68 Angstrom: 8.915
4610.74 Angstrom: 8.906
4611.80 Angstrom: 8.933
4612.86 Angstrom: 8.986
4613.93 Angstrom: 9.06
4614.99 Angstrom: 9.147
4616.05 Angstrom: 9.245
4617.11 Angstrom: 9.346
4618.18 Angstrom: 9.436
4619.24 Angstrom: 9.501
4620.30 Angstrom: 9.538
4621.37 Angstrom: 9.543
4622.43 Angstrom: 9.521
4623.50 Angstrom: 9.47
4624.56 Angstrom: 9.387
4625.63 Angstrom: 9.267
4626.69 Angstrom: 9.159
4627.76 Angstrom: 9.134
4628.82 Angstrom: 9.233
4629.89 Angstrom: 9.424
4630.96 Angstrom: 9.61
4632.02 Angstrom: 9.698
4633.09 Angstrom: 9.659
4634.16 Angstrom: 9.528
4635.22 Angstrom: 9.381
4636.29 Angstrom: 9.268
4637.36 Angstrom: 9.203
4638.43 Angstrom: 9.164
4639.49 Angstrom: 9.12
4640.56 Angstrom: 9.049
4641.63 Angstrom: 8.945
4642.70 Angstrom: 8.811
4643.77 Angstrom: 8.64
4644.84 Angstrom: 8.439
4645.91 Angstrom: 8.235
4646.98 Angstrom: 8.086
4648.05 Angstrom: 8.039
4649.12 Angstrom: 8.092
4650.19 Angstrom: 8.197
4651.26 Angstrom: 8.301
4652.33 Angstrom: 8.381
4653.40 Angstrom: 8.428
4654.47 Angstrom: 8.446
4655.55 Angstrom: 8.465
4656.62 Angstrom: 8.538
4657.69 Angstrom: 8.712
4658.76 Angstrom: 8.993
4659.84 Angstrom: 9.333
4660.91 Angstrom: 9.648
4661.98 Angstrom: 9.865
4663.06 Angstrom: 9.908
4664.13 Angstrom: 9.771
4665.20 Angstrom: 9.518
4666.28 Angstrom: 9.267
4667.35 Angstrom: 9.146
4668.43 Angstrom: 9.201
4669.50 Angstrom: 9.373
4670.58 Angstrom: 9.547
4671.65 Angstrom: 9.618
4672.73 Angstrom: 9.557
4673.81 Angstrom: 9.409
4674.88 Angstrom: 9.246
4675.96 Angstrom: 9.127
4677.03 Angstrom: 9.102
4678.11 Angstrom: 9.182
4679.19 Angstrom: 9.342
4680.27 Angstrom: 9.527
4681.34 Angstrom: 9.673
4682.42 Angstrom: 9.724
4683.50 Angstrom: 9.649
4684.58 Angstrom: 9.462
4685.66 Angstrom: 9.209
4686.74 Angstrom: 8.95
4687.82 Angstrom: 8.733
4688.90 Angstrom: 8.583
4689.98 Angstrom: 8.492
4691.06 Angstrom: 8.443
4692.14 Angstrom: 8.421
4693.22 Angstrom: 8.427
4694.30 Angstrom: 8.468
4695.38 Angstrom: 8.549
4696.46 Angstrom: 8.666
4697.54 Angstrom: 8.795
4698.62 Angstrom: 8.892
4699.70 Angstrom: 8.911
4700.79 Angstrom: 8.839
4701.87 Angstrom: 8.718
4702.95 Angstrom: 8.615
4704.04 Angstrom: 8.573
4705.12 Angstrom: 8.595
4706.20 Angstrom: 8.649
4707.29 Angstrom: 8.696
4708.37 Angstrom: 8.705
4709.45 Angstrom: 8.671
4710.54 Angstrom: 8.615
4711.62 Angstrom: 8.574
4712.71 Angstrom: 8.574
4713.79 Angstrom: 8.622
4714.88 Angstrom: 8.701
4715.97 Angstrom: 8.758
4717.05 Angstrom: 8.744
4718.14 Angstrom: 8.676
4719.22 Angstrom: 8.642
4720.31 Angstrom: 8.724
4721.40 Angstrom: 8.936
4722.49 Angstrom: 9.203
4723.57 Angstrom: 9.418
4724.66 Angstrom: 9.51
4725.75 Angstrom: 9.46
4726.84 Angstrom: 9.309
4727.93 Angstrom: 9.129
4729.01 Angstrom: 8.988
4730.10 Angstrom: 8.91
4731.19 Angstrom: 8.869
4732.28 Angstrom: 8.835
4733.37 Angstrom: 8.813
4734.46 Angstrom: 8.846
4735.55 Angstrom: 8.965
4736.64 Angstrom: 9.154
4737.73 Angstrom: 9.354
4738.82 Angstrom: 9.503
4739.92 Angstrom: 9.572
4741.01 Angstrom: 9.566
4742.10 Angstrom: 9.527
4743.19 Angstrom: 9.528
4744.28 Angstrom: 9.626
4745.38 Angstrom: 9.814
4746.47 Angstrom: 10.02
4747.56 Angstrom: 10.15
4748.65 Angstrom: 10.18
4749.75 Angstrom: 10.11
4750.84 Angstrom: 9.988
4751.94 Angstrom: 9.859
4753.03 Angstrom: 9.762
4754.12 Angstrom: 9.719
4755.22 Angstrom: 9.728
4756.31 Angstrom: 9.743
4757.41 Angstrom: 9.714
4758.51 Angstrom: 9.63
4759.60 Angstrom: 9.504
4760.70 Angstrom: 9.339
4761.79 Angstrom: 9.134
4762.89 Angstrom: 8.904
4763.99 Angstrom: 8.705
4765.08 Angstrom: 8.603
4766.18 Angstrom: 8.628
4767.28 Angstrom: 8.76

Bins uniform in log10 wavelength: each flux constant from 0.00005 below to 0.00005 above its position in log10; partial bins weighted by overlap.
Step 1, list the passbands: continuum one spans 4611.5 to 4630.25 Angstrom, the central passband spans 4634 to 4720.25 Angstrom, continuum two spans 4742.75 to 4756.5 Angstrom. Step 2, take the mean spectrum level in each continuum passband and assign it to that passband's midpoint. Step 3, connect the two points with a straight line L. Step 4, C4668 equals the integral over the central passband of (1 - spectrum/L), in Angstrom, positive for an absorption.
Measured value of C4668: 5.8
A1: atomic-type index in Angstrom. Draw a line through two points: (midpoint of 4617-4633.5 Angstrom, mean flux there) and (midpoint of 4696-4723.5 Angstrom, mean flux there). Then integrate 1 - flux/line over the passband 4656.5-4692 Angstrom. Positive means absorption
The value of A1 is -0.9 Angstrom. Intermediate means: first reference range 9.43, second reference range 8.74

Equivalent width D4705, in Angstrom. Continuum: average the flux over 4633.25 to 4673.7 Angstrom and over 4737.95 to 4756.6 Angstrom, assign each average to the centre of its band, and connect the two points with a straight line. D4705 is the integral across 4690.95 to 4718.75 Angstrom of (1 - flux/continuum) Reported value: 2.3 Angstrom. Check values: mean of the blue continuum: 8.99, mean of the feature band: 8.66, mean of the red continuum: 9.78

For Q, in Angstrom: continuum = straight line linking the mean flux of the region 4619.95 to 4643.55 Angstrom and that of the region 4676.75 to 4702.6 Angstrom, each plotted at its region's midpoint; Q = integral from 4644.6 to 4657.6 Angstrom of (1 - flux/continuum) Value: 1.23 Angstrom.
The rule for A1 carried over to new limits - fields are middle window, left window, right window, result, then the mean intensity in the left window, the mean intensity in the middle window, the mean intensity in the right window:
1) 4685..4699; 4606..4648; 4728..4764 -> 0.98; 9.14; 8.67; 9.46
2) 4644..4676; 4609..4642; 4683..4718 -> 0.23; 9.28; 8.96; 8.73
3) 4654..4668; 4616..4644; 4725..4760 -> 0.24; 9.31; 9.2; 9.5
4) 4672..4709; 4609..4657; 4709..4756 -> 0.82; 9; 8.94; 9.25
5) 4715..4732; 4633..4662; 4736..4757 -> 0.90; 8.79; 9.01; 9.73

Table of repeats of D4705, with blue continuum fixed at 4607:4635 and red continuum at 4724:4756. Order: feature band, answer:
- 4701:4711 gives 0.8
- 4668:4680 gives 0.0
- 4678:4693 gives 0.5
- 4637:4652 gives 1.2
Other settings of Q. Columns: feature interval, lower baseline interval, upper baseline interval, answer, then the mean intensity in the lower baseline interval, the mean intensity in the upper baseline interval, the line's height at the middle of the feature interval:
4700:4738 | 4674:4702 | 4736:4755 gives 2.1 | 8.98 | 9.73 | 9.38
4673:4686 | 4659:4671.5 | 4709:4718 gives -0.2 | 9.5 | 8.65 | 9.25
